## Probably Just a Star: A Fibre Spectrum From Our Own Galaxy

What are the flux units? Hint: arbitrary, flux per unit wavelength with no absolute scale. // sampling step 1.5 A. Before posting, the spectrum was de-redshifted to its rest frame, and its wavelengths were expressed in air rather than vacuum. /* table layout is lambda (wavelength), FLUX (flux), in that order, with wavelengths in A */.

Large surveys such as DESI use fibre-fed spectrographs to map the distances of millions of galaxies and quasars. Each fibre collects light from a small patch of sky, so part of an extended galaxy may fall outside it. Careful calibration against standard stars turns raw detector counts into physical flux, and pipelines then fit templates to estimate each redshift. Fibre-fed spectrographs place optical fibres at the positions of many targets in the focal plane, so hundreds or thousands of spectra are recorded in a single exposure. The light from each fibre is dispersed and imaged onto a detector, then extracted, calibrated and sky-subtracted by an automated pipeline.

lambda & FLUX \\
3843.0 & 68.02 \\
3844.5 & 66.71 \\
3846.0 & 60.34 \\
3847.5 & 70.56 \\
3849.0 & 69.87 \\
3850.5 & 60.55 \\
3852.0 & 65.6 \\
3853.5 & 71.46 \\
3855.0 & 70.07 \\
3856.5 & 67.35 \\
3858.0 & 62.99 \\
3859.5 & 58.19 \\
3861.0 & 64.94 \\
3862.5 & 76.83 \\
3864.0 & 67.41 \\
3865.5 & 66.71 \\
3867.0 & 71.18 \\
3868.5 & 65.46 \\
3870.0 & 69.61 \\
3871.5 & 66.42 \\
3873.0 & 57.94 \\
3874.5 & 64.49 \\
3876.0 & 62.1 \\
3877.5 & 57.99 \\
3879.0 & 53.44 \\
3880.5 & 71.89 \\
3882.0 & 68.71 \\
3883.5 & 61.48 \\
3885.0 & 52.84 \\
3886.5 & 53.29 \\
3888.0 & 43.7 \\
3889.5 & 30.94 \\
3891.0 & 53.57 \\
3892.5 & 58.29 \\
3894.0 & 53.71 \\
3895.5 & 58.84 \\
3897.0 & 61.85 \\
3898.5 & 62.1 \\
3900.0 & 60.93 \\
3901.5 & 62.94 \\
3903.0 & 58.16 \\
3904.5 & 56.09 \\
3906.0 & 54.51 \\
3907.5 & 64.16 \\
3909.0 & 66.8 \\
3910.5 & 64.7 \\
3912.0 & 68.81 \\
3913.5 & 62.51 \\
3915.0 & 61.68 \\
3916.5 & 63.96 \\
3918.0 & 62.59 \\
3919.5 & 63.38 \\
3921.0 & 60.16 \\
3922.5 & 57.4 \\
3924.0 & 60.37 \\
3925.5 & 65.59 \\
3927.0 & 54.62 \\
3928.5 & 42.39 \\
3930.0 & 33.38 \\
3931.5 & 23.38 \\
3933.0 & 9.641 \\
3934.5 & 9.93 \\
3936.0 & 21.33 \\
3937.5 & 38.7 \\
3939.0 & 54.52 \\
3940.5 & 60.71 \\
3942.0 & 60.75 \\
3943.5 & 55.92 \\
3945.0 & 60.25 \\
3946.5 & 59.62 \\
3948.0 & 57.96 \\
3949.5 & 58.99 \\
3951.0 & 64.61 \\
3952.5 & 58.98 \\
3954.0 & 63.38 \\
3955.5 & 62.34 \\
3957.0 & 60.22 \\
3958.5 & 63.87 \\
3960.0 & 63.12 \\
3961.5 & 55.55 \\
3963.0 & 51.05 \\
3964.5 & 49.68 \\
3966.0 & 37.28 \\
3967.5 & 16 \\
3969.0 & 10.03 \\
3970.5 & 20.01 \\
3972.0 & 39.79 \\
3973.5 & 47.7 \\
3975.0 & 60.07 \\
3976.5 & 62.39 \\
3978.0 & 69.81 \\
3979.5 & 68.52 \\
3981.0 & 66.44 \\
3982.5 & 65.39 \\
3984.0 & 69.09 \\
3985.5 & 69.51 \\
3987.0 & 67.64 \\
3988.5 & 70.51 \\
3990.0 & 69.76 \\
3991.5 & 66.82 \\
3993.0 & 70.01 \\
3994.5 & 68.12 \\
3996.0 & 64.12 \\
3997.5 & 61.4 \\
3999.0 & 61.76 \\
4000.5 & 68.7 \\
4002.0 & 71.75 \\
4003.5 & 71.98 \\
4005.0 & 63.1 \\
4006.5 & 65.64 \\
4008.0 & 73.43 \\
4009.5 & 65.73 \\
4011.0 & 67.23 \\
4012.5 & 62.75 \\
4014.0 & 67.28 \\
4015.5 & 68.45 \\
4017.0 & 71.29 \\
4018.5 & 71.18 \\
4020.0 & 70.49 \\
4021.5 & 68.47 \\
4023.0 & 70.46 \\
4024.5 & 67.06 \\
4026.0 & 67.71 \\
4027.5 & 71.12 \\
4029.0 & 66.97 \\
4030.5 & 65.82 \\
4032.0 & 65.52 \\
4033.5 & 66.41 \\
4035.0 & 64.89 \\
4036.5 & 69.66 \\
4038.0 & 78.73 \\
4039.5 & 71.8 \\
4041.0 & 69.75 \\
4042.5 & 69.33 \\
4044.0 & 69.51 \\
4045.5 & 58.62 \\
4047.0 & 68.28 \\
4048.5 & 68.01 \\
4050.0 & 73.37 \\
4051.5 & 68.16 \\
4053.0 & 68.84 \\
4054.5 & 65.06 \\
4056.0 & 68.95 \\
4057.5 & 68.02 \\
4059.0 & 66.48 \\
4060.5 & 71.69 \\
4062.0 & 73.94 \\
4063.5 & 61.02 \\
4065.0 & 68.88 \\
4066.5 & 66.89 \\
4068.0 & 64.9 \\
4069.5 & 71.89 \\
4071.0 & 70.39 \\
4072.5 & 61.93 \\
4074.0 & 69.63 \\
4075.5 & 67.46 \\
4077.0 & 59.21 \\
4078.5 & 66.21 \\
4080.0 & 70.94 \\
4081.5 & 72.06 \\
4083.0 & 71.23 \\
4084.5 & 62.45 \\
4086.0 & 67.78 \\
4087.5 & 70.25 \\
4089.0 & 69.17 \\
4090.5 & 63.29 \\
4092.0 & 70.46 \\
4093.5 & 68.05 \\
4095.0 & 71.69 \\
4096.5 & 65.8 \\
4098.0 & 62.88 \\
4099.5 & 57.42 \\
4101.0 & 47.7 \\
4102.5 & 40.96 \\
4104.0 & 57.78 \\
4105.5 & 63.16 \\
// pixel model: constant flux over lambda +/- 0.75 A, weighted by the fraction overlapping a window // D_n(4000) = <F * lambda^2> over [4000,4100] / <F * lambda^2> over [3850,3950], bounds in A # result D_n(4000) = 1.3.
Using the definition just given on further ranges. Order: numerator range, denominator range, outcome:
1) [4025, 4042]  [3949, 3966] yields 1.23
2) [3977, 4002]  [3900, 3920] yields 1.13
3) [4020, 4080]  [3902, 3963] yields 1.32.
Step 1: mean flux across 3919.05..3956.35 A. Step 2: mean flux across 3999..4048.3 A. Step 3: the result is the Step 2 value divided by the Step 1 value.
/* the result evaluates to 1.4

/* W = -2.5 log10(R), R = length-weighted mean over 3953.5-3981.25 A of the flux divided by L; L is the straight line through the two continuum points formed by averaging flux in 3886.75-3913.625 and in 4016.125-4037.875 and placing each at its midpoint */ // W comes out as 0.25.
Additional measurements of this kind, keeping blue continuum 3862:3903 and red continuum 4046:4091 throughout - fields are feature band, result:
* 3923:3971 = 0.31 mag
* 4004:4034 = -0.03 mag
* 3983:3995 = -0.07 mag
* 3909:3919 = -0.04 mag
